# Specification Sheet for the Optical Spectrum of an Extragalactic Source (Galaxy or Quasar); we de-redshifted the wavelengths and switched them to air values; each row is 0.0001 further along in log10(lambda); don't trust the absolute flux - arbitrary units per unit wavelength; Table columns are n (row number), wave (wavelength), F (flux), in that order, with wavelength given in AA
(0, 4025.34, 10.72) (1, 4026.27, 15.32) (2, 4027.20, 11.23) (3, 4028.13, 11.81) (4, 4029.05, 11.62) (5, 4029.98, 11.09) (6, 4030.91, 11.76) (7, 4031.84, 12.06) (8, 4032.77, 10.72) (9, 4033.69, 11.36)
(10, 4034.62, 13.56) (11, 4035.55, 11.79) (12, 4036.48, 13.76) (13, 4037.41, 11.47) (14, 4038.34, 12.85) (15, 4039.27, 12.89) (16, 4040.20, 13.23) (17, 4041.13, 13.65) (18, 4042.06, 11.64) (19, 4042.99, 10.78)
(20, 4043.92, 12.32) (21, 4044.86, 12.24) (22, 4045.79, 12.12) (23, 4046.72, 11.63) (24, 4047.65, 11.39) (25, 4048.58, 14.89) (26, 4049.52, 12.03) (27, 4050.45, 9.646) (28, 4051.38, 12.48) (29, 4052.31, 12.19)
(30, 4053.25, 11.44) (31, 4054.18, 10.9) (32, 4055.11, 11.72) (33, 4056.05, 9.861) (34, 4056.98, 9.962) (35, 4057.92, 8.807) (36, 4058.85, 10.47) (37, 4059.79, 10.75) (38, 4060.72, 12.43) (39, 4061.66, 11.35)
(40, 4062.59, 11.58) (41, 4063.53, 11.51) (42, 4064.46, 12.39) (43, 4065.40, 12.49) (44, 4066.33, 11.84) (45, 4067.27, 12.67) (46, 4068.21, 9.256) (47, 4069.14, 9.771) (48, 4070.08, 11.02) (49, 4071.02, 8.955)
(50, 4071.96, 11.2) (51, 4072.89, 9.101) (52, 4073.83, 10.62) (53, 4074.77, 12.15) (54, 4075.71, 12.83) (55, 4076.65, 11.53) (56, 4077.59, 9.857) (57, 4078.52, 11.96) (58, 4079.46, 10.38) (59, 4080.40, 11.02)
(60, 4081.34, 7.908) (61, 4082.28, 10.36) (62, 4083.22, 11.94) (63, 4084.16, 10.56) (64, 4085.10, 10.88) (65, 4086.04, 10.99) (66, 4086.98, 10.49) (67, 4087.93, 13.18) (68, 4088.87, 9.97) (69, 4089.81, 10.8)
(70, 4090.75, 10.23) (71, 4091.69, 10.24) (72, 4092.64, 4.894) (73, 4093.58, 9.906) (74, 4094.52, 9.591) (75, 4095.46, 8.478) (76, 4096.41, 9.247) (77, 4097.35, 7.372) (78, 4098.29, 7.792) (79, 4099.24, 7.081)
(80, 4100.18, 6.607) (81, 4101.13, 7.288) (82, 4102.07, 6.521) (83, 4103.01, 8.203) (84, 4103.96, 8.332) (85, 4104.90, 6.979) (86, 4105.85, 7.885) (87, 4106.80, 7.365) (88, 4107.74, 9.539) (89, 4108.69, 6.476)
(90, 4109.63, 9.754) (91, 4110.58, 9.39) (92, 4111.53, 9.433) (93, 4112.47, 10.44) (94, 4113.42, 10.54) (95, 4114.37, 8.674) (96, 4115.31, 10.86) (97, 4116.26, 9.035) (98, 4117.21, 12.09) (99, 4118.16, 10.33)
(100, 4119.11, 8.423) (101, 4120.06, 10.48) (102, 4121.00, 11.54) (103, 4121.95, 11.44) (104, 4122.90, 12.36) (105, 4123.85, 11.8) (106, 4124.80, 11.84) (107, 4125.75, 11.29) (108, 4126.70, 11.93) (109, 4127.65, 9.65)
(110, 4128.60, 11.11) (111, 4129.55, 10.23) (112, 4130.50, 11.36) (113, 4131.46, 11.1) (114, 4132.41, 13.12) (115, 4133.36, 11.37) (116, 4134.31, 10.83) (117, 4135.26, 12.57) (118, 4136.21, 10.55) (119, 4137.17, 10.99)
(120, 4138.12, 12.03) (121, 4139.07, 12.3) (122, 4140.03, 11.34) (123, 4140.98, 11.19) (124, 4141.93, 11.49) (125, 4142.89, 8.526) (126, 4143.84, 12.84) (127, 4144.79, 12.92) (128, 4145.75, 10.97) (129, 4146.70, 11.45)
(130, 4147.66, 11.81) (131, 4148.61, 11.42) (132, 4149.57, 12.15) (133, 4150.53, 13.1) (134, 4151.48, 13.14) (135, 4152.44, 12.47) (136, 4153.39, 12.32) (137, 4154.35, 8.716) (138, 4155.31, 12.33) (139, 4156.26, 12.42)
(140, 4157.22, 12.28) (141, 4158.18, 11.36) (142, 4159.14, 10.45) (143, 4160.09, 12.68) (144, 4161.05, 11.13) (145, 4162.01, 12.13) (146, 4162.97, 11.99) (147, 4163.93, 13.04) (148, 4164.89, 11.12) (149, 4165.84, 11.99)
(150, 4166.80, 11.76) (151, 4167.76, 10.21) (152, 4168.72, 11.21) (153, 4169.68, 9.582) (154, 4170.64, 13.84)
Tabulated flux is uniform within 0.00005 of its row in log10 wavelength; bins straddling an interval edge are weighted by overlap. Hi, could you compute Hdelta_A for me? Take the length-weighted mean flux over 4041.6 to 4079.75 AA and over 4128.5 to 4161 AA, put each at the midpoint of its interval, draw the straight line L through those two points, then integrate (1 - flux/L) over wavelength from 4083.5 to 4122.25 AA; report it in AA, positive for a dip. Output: 7.4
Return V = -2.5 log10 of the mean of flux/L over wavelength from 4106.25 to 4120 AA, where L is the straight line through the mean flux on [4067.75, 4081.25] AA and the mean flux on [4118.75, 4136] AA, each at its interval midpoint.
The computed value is 0.17 mag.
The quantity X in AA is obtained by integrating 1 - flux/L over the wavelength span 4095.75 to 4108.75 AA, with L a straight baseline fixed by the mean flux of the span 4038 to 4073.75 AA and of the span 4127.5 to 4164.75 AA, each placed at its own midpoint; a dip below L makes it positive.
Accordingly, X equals 4.36 AA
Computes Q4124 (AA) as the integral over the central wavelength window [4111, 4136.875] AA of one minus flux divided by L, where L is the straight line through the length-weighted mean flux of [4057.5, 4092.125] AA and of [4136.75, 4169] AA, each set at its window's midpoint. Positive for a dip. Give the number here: 1.1 AA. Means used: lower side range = 10.9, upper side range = 11.7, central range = 10.9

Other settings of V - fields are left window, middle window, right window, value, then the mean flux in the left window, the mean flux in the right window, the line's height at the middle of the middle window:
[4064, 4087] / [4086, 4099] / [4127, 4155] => 0.17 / 10.9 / 11.5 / 11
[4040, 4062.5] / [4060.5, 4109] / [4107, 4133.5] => 0.13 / 11.6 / 10.5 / 11.1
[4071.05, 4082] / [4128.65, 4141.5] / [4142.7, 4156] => 0.01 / 10.7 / 11.8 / 11.6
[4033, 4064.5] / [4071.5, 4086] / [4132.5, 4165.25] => 0.09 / 11.8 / 11.7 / 11.8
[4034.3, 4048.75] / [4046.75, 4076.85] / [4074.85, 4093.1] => 0.03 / 12.5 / 10.6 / 11.5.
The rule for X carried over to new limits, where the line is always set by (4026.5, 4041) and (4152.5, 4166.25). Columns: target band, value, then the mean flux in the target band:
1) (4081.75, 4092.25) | 1.0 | 10.8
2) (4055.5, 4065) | 0.9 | 10.9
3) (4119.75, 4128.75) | 0.4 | 11.4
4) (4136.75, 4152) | 0.1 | 11.7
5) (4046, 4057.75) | 0.6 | 11.5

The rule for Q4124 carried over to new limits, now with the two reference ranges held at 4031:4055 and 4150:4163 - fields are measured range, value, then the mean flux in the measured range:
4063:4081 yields 1.5 AA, 11.1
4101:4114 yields 3.8 AA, 8.47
